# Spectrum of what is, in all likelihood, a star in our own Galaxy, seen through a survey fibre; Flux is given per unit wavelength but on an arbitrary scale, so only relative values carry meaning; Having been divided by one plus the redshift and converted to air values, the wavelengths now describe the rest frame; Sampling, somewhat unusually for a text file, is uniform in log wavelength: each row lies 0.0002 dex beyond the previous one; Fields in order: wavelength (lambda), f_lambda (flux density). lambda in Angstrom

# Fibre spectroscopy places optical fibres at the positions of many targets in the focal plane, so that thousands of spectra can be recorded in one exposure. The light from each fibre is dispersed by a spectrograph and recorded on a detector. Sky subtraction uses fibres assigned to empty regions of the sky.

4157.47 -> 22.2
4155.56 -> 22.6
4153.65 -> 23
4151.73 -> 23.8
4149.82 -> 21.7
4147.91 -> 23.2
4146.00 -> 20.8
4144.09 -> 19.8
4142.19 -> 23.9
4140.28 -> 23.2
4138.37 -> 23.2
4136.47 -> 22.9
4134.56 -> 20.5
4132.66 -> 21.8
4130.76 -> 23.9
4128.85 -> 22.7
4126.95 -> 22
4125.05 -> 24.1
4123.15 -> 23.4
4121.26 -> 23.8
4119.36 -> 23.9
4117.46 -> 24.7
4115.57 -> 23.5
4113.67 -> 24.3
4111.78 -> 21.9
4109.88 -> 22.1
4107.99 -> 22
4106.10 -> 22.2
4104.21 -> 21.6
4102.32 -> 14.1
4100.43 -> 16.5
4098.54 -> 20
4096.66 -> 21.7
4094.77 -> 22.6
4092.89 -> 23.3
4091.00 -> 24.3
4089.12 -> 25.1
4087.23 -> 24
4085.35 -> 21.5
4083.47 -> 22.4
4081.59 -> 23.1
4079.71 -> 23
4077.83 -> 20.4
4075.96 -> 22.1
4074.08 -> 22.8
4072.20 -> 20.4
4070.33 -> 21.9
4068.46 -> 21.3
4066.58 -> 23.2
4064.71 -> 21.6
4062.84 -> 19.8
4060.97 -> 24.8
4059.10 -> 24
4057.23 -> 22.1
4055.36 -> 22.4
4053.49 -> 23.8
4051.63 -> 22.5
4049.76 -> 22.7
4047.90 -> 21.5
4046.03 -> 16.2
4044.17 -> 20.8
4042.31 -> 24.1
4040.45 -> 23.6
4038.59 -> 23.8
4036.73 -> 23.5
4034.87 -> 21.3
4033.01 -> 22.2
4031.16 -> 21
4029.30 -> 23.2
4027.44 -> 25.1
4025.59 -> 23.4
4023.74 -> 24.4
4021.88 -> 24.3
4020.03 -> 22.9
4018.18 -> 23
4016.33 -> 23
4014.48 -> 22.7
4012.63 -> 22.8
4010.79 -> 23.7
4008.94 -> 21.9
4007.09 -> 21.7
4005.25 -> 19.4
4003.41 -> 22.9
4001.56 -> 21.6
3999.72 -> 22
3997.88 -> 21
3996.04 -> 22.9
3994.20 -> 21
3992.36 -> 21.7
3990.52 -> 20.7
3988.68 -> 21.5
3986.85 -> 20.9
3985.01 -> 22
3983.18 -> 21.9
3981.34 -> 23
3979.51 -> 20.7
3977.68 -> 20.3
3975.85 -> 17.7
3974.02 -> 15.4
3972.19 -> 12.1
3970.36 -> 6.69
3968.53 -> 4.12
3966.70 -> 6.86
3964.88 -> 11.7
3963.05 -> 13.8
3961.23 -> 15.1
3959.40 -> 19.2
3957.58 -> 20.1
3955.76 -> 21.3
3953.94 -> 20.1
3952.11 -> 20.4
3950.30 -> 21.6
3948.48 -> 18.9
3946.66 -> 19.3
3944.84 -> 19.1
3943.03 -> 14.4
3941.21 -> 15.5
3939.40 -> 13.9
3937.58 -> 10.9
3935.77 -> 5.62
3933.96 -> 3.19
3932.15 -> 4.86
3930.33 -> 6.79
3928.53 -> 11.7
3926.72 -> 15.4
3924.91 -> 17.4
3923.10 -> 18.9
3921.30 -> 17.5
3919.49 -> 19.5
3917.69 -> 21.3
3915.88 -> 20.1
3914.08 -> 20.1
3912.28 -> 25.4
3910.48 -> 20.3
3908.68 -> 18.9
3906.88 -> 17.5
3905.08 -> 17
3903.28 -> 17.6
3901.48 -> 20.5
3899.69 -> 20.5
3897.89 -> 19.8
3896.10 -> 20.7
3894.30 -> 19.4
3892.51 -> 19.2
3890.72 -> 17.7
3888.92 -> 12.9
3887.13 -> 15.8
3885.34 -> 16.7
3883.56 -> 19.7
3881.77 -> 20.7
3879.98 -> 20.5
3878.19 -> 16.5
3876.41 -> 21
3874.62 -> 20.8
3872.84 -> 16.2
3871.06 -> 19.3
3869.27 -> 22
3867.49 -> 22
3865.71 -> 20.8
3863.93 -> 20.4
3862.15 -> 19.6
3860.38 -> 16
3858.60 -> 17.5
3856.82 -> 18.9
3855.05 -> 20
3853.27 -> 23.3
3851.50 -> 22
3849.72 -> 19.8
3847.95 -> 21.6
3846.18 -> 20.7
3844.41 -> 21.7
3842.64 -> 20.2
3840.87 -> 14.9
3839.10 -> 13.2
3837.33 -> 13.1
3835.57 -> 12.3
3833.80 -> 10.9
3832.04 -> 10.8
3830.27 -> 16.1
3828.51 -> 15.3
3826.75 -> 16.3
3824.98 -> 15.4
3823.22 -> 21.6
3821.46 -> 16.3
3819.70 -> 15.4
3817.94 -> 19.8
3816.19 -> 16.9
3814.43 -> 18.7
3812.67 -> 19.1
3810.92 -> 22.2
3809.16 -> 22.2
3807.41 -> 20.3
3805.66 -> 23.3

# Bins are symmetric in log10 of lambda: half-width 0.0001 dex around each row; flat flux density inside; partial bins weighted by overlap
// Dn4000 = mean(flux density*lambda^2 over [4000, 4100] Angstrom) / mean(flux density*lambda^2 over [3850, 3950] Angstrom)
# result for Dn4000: 1.37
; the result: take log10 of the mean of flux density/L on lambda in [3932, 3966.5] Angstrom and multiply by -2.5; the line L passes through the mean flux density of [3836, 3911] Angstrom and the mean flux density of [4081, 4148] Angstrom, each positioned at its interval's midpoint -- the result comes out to 0.294 mag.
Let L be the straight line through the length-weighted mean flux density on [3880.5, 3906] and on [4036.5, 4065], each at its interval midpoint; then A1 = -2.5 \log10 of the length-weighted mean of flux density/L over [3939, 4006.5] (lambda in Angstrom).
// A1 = 0.127 mag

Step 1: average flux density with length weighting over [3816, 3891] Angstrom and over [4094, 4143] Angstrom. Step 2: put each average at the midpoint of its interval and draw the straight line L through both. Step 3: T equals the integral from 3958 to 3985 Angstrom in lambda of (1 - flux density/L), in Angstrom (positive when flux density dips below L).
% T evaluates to 6.3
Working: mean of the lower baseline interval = 18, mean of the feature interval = 15.2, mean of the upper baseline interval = 22.2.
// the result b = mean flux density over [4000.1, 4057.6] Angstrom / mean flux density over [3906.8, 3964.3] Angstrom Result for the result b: 1.37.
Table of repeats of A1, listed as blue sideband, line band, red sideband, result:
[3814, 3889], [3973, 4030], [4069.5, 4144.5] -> -0.07 mag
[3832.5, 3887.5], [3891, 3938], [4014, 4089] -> 0.18 mag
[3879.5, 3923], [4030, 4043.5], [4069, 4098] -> -0.05 mag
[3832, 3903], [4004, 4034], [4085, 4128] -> -0.09 mag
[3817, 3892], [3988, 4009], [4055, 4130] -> -0.05 mag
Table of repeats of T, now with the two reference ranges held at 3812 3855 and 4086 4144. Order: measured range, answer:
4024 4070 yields -2.74 Angstrom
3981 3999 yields -1.31 Angstrom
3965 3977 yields 5.50 Angstrom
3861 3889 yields -1.73 Angstrom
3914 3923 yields -0.34 Angstrom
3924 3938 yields 7.08 Angstrom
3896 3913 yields -1.00 Angstrom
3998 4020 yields -1.85 Angstrom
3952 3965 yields 1.11 Angstrom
